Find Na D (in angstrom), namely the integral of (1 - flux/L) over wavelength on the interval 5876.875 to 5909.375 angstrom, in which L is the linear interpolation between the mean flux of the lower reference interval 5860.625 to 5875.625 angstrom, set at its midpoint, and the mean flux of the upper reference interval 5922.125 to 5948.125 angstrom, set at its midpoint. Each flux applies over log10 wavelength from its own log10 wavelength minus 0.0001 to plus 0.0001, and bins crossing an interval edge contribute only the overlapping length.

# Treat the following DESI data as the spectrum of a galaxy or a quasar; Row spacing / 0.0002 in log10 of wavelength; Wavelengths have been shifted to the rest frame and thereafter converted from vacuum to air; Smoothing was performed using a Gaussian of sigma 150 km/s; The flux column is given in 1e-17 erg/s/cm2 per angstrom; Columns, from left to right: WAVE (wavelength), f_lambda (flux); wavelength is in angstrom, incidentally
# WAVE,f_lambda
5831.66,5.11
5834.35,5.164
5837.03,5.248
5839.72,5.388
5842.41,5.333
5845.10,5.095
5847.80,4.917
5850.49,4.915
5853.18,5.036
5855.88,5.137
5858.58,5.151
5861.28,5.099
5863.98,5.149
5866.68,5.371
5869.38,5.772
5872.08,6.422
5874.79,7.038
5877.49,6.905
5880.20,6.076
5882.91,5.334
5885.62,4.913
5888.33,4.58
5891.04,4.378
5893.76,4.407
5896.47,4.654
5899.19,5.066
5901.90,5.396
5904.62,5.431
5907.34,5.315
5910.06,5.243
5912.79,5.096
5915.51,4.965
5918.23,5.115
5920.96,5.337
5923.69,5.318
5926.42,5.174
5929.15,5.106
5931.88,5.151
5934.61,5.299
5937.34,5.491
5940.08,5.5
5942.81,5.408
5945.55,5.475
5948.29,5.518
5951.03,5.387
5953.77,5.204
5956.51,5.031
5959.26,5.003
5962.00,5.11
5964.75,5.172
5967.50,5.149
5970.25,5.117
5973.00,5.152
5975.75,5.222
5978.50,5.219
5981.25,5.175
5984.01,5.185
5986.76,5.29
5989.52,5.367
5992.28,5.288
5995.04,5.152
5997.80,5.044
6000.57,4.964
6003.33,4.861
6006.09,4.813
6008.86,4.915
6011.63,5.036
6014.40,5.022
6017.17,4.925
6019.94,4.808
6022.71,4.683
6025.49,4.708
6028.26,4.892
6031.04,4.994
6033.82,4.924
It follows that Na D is 2.7 angstrom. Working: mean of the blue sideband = 5.8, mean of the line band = 5.17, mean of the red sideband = 5.33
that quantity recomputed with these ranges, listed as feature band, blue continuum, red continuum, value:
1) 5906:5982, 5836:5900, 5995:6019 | -1.7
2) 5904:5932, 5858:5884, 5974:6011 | 1.9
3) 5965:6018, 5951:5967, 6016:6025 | -1.6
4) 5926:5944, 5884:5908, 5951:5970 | -1.0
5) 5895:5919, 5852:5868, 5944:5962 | 0.3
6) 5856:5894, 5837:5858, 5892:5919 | -3.0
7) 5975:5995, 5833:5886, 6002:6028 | -1.0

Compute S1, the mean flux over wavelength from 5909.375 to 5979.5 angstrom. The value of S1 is 5.23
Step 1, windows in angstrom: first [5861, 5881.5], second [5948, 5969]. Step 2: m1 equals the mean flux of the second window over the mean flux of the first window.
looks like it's 0.86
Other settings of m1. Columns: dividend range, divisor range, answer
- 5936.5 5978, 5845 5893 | 0.97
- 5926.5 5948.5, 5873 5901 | 1.00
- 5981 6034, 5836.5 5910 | 0.94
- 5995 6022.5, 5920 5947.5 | 0.93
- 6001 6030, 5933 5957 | 0.91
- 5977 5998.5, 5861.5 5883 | 0.87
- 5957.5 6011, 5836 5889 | 0.94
